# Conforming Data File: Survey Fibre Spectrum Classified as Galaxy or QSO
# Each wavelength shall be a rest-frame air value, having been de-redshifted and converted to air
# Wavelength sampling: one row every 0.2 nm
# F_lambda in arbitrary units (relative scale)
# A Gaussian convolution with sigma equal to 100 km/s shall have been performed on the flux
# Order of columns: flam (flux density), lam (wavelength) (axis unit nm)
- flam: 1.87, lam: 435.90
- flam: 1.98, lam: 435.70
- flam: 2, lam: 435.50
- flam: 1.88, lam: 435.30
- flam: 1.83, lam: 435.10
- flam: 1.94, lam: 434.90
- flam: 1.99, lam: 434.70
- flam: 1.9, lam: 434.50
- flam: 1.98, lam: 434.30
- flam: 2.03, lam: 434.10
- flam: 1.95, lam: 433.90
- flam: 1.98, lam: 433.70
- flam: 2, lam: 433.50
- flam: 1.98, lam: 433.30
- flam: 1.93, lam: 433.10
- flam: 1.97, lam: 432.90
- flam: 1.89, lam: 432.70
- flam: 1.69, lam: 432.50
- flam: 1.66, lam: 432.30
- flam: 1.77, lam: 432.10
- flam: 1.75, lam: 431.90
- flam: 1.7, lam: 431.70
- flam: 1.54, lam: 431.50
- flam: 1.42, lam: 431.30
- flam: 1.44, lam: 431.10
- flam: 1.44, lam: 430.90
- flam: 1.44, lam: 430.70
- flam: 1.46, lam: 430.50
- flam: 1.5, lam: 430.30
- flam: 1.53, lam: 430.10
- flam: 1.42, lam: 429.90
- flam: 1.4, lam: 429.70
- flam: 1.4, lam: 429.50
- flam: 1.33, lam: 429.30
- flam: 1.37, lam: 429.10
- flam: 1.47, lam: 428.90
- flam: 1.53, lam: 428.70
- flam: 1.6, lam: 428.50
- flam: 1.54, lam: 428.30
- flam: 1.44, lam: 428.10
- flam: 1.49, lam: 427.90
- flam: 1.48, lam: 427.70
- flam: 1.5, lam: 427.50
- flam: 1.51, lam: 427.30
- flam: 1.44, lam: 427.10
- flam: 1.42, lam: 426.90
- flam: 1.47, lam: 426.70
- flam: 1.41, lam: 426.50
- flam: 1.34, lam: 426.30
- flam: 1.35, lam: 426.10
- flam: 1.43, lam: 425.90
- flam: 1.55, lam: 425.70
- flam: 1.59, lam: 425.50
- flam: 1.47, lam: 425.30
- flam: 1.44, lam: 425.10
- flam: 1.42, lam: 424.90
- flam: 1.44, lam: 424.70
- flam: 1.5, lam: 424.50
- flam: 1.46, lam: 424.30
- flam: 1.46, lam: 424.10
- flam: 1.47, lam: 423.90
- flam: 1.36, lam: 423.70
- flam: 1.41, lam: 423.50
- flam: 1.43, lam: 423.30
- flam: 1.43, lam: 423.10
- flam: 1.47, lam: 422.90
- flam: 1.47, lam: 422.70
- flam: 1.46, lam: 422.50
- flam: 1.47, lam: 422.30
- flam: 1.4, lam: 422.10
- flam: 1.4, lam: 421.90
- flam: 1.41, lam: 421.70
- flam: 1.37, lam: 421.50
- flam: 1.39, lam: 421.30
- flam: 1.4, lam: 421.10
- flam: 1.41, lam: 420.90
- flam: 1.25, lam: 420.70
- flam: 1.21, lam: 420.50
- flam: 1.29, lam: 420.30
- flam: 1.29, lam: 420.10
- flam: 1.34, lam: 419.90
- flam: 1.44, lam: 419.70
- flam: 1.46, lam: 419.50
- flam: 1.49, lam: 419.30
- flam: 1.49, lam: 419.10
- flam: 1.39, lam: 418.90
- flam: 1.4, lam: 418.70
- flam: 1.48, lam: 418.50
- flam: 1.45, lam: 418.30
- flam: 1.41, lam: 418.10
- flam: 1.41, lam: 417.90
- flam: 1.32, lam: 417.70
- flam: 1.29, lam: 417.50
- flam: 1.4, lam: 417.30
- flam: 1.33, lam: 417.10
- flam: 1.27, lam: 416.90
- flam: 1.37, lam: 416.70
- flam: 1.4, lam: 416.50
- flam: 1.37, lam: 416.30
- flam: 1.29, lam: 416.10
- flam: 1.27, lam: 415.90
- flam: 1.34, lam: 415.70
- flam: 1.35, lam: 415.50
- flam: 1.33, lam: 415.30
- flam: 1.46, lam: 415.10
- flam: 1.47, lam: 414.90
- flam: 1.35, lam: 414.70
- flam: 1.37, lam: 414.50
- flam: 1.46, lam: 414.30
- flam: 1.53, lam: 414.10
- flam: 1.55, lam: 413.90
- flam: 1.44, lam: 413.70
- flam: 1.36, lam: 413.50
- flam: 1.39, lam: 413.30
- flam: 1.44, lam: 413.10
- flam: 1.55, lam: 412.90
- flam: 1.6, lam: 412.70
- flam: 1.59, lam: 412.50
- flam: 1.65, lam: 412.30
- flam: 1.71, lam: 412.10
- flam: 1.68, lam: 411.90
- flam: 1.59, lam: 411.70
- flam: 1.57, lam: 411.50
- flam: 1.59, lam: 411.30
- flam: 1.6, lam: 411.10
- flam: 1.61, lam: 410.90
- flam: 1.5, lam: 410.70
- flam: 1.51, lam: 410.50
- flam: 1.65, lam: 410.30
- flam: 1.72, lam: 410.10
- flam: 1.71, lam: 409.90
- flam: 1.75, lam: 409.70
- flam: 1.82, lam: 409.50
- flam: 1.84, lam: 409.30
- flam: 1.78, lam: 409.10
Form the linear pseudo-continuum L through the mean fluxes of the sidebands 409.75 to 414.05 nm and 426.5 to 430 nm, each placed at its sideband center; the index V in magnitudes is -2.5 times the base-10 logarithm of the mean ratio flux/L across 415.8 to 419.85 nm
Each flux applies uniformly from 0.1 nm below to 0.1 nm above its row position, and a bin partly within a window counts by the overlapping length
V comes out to 0.11 mag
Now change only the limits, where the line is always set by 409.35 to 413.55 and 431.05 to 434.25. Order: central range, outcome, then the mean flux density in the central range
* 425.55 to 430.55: 0.21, 1.46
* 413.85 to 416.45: 0.18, 1.39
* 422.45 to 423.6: 0.19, 1.44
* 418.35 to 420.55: 0.20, 1.39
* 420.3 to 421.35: 0.27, 1.33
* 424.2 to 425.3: 0.19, 1.45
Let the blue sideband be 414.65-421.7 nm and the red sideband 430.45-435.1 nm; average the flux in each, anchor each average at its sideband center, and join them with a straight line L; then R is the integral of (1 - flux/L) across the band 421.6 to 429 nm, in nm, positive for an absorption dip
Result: 0.53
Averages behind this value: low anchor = 1.37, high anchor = 1.78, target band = 1.46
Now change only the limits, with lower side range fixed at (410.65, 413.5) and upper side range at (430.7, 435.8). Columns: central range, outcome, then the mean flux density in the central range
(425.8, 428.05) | 0.392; 1.44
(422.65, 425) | 0.365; 1.44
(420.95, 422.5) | 0.252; 1.41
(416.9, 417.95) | 0.189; 1.34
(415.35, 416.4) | 0.189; 1.32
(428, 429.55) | 0.266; 1.46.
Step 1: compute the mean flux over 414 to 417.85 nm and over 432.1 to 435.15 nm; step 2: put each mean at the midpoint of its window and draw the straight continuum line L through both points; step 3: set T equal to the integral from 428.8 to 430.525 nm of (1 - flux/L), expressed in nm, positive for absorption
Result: 0.35 nm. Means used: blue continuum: 1.37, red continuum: 1.91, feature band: 1.43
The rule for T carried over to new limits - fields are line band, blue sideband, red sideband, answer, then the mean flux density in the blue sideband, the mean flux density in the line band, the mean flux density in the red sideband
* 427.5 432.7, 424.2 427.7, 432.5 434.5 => 0.62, 1.46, 1.52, 1.95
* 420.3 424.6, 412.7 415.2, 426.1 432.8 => 0.22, 1.45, 1.41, 1.51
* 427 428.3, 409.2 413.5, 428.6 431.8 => 0.00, 1.62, 1.48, 1.46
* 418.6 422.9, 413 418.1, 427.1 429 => 0.12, 1.38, 1.39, 1.5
